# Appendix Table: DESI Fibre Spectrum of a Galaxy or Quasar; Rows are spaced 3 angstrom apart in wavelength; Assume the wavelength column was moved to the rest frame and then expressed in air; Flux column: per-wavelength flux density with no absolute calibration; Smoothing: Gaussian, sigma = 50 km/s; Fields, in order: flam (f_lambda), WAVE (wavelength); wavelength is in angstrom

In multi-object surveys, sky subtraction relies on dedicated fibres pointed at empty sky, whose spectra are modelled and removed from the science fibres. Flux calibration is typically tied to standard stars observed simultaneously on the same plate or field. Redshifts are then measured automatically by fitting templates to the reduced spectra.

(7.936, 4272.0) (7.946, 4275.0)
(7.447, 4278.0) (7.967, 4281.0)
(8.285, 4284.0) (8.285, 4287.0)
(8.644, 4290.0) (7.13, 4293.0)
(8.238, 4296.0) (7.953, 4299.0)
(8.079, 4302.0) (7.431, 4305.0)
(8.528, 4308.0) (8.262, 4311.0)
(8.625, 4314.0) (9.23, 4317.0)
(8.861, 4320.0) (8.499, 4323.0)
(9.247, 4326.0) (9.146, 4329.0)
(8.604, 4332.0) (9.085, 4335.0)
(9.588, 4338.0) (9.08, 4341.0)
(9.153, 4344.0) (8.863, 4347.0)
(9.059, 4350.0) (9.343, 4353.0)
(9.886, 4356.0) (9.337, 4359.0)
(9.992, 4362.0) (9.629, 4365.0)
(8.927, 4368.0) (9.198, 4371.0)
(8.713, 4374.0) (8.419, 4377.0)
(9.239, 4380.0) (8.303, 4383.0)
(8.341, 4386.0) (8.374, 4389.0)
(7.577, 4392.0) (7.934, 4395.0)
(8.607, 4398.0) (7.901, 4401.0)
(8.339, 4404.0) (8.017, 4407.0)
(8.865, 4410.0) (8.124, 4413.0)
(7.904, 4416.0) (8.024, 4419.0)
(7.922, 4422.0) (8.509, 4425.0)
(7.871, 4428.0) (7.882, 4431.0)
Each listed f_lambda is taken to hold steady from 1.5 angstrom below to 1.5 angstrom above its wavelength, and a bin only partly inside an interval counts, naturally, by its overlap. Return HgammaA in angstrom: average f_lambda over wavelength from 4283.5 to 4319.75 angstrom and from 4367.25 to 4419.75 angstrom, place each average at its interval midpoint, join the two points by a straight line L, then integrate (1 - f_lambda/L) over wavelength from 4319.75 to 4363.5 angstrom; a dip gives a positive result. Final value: -4.69 angstrom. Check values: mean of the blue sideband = 8.24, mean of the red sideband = 8.38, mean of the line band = 9.19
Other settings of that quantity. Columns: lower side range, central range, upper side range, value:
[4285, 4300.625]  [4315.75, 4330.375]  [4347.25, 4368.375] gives -0.48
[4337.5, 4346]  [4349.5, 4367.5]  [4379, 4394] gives -1.33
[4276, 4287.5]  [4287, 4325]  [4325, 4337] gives 0.86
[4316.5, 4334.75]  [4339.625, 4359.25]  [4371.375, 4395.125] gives -1.18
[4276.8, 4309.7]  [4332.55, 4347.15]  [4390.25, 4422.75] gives -1.98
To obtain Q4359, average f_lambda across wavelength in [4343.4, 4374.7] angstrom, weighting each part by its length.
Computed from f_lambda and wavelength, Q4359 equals 9.3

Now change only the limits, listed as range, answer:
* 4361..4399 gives 8.7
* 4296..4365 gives 8.9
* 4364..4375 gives 9.11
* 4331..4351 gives 9.07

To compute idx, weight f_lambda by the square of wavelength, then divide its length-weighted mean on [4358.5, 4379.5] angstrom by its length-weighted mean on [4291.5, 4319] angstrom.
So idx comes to 1.15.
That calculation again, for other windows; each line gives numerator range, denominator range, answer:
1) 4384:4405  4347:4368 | 0.88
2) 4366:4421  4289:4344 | 1.01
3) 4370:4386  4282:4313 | 1.12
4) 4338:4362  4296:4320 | 1.14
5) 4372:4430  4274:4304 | 1.09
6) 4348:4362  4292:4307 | 1.24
